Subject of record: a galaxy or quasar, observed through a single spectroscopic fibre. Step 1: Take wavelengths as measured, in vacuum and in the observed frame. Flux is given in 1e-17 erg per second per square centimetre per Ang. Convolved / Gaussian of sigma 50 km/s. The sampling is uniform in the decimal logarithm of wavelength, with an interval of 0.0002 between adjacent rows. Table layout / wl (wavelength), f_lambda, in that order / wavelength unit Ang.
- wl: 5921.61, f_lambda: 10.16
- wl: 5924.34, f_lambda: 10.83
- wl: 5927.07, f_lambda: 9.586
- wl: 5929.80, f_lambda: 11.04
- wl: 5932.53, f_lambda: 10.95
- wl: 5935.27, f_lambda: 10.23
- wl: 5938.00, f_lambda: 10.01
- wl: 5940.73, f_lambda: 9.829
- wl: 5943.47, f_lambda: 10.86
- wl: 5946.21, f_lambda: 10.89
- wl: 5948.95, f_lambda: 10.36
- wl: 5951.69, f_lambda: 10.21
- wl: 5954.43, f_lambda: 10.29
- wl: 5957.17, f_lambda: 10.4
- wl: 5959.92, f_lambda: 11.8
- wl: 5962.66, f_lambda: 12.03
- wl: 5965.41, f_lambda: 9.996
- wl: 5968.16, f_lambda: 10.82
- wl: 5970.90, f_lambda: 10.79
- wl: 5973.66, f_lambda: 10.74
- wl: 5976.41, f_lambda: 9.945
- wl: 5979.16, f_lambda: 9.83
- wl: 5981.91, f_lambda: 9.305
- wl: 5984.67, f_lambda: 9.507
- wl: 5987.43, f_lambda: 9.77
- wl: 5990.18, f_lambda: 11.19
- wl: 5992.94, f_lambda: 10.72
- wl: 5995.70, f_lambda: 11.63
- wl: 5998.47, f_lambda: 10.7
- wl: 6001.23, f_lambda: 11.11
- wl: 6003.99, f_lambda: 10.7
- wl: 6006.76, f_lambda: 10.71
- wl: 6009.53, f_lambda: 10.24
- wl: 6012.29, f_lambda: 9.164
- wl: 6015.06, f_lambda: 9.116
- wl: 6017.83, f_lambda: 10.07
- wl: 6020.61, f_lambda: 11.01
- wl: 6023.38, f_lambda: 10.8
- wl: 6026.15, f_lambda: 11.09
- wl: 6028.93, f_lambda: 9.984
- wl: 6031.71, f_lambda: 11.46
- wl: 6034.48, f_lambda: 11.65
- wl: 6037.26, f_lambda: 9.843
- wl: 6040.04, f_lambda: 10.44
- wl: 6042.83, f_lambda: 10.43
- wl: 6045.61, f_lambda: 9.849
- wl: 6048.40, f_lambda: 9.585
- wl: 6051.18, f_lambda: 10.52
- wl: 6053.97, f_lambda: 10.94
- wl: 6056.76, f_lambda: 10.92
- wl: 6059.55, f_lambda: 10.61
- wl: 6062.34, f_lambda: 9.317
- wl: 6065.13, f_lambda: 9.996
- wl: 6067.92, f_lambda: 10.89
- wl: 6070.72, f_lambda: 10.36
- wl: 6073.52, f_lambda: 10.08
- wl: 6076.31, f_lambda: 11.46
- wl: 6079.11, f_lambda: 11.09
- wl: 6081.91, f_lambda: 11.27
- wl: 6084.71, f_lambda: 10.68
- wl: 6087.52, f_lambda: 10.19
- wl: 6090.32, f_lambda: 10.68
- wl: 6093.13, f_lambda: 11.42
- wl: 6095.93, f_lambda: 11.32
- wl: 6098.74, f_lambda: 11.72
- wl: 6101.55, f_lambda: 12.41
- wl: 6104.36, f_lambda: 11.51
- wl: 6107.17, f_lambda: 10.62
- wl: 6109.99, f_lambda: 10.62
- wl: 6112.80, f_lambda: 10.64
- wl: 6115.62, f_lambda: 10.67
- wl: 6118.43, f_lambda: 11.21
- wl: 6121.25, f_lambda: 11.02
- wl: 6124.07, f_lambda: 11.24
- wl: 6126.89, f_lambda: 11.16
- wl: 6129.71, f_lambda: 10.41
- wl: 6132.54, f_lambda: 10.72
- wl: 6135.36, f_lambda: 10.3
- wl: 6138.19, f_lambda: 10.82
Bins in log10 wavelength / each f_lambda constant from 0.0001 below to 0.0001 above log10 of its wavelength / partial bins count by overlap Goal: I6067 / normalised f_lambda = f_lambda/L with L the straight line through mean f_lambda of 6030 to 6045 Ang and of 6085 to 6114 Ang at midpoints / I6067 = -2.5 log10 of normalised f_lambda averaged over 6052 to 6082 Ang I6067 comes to 0.03 mag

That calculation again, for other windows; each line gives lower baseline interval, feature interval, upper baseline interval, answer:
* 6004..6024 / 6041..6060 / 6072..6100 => 0.02 mag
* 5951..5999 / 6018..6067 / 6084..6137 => 0.03 mag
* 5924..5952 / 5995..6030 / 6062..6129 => 0.02 mag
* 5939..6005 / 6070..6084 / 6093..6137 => 0.00 mag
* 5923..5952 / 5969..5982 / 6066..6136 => 0.03 mag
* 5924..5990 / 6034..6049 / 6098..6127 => 0.06 mag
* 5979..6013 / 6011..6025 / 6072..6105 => 0.05 mag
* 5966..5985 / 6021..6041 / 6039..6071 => -0.05 mag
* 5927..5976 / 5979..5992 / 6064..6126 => 0.08 mag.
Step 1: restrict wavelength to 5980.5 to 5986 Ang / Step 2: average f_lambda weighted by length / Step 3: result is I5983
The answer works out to 9.41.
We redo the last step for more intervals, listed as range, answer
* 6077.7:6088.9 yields 10.8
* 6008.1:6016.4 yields 9.52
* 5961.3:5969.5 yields 10.9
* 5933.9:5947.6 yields 10.4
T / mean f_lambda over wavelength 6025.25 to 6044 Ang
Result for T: 10.7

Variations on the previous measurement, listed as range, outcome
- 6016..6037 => 10.8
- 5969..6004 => 10.5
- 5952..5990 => 10.4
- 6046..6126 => 10.8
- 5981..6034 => 10.5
